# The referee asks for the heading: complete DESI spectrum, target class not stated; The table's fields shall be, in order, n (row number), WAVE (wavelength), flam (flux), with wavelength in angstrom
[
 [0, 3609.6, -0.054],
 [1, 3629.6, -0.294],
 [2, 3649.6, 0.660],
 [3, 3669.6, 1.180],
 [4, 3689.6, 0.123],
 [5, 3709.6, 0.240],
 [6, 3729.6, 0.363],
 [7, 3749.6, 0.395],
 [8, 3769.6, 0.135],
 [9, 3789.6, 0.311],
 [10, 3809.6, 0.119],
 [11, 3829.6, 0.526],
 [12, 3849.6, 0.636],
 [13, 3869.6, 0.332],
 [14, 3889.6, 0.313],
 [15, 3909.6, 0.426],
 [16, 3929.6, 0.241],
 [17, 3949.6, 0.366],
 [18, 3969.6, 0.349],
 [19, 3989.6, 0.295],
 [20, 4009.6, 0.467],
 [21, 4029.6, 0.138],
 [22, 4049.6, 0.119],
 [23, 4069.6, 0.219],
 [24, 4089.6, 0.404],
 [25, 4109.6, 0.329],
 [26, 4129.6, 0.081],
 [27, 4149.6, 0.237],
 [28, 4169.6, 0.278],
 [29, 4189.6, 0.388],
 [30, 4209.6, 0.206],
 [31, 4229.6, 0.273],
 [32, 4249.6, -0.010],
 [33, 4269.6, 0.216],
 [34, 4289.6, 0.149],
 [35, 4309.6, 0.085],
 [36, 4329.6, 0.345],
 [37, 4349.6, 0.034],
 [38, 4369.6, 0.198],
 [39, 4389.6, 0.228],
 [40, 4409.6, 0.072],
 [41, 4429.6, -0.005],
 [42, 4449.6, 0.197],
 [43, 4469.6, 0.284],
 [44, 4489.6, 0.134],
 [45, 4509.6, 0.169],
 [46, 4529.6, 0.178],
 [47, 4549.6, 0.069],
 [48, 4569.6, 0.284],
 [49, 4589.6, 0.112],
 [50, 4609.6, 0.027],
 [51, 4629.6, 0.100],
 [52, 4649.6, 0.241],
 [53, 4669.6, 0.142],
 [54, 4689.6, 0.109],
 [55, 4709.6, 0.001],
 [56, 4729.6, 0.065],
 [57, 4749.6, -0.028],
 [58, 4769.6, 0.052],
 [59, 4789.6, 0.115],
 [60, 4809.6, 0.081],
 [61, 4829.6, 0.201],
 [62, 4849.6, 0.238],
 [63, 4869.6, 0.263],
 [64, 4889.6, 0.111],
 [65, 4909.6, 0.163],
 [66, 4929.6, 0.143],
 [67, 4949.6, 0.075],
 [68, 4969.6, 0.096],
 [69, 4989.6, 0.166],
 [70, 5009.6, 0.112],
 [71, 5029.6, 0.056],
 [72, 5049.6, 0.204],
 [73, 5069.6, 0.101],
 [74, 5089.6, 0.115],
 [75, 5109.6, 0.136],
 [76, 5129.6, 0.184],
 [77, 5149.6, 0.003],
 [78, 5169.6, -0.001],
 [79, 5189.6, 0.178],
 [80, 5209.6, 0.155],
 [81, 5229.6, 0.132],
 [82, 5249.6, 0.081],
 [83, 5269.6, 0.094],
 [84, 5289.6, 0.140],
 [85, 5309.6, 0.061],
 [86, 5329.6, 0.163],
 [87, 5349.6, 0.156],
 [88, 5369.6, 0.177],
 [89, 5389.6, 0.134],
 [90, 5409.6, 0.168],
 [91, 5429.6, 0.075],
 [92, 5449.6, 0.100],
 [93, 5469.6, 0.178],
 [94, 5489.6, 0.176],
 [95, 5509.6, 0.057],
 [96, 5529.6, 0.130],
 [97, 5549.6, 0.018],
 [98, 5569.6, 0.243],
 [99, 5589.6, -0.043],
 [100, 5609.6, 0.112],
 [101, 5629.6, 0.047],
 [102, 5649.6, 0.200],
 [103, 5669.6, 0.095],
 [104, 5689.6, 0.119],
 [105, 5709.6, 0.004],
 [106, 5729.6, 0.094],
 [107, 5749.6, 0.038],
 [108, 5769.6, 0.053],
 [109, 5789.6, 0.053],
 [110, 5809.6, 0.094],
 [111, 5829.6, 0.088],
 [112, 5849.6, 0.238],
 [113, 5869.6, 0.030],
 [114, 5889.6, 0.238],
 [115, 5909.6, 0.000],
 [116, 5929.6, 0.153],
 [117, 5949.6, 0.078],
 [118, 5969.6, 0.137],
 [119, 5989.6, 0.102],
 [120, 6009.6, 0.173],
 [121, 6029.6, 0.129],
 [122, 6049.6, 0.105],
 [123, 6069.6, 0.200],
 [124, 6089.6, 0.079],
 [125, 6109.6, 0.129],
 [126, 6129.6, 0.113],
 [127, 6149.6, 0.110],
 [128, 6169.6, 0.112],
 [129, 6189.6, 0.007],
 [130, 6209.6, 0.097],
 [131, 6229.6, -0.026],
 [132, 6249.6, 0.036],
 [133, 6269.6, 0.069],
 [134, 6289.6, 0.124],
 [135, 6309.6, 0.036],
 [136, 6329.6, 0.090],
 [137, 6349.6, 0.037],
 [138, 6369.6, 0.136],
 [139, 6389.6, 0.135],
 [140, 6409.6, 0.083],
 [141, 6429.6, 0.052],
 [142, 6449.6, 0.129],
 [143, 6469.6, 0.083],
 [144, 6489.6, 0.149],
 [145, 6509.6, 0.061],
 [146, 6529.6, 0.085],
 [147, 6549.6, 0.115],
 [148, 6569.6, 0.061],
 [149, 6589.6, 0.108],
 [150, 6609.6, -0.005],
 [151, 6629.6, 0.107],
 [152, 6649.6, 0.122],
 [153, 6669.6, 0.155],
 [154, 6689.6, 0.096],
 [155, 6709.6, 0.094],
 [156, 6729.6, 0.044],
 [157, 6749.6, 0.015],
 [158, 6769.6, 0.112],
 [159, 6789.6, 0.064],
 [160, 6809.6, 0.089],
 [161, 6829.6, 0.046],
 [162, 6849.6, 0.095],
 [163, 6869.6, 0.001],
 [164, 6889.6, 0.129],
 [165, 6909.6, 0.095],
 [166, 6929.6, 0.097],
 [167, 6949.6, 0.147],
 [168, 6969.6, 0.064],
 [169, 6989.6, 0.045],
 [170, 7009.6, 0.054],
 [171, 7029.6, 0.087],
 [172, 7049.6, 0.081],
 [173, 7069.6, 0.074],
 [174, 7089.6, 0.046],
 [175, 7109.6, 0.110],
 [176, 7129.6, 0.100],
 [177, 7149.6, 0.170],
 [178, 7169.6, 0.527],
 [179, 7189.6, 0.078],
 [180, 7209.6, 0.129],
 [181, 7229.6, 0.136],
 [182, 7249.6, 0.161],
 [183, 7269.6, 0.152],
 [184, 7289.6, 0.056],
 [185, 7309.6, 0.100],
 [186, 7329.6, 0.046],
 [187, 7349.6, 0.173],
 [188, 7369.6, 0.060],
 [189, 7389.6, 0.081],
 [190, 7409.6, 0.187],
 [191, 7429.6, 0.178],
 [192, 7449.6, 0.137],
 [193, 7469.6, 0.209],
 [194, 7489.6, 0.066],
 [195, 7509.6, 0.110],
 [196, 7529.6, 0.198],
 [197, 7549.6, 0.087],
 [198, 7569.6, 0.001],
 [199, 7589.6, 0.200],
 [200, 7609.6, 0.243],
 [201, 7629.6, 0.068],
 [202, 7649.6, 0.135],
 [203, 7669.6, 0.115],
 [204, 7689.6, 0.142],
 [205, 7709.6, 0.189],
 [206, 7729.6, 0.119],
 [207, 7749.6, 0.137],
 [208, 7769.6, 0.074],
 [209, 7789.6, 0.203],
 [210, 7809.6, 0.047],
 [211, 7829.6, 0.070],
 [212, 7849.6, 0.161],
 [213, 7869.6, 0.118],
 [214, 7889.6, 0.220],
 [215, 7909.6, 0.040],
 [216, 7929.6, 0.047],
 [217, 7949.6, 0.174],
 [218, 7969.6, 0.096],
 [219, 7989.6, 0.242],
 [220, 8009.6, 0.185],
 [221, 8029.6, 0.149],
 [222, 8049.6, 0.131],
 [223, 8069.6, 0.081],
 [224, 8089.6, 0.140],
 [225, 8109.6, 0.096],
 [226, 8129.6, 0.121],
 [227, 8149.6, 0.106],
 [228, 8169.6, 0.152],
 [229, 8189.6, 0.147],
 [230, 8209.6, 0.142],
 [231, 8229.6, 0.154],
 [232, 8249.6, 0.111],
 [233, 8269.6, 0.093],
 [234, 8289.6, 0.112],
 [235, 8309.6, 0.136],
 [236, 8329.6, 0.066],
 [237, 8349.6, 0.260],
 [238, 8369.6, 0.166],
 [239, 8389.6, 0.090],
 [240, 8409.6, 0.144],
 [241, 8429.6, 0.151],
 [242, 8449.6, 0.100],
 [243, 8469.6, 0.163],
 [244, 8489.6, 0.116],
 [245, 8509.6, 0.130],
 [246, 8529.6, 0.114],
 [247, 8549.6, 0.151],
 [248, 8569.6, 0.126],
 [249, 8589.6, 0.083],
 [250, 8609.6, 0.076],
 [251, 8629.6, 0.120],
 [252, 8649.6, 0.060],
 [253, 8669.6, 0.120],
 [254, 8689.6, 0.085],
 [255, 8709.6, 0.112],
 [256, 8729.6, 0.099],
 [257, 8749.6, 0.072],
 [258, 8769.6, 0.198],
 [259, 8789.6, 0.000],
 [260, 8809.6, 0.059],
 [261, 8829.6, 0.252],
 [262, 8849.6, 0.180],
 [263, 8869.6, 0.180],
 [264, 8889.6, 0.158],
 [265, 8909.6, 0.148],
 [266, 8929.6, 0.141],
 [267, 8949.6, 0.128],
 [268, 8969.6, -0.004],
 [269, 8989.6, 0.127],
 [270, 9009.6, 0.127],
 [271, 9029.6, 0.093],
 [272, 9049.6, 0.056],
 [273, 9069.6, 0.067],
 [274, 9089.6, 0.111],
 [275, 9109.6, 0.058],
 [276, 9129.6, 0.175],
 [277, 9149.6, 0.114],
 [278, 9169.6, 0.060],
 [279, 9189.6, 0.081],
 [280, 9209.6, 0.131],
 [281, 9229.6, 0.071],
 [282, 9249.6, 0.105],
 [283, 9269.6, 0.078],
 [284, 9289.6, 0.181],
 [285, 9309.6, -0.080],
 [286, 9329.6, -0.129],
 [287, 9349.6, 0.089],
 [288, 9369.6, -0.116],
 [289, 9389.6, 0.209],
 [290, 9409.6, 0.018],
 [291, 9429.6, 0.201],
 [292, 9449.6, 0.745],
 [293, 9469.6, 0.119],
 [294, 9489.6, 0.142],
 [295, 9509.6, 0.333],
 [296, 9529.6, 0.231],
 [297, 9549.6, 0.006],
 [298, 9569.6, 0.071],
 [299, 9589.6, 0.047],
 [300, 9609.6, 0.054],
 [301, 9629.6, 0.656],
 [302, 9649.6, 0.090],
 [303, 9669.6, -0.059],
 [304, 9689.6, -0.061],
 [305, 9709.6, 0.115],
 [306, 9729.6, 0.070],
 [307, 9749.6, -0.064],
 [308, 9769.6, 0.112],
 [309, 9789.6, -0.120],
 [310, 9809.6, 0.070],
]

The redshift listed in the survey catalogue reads 0.92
